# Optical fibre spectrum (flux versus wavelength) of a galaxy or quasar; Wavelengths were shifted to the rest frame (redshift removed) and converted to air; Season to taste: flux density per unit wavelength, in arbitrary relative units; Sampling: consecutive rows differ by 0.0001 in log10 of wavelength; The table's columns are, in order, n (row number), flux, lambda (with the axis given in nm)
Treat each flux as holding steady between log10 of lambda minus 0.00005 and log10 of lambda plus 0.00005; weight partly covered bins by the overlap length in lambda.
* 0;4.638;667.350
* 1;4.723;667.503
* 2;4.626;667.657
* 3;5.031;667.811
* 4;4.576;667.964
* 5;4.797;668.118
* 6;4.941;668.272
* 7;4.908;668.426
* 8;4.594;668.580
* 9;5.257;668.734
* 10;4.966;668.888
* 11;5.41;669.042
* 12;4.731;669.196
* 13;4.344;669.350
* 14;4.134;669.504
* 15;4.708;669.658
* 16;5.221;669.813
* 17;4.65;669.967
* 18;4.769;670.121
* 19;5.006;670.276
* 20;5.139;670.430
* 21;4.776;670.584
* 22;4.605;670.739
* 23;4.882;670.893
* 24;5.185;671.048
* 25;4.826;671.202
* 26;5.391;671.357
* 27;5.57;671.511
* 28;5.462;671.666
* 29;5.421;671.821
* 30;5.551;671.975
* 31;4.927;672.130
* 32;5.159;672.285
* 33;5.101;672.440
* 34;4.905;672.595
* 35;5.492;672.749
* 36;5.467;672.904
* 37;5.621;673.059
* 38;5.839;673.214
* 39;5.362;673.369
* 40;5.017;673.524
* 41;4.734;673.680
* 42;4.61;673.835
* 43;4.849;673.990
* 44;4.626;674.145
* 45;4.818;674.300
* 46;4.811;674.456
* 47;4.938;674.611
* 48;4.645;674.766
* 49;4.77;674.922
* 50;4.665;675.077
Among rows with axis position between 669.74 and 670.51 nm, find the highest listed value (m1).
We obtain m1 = 5.221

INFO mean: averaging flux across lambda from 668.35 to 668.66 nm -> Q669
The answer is 4.75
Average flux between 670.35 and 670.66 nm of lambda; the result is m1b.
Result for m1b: 4.97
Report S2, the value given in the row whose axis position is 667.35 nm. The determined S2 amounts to 4.638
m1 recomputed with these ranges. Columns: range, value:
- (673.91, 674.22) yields 4.849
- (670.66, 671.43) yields 5.391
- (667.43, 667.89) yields 5.031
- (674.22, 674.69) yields 4.938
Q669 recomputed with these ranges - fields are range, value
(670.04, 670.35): 4.88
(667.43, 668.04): 4.74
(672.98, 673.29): 5.73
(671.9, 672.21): 5.23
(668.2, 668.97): 4.94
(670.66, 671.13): 4.89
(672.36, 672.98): 5.24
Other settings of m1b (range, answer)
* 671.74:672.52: 5.23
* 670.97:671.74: 5.28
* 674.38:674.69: 4.88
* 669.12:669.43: 4.54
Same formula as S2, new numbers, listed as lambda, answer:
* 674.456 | 4.811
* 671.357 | 5.391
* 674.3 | 4.818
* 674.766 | 4.645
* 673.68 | 4.734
